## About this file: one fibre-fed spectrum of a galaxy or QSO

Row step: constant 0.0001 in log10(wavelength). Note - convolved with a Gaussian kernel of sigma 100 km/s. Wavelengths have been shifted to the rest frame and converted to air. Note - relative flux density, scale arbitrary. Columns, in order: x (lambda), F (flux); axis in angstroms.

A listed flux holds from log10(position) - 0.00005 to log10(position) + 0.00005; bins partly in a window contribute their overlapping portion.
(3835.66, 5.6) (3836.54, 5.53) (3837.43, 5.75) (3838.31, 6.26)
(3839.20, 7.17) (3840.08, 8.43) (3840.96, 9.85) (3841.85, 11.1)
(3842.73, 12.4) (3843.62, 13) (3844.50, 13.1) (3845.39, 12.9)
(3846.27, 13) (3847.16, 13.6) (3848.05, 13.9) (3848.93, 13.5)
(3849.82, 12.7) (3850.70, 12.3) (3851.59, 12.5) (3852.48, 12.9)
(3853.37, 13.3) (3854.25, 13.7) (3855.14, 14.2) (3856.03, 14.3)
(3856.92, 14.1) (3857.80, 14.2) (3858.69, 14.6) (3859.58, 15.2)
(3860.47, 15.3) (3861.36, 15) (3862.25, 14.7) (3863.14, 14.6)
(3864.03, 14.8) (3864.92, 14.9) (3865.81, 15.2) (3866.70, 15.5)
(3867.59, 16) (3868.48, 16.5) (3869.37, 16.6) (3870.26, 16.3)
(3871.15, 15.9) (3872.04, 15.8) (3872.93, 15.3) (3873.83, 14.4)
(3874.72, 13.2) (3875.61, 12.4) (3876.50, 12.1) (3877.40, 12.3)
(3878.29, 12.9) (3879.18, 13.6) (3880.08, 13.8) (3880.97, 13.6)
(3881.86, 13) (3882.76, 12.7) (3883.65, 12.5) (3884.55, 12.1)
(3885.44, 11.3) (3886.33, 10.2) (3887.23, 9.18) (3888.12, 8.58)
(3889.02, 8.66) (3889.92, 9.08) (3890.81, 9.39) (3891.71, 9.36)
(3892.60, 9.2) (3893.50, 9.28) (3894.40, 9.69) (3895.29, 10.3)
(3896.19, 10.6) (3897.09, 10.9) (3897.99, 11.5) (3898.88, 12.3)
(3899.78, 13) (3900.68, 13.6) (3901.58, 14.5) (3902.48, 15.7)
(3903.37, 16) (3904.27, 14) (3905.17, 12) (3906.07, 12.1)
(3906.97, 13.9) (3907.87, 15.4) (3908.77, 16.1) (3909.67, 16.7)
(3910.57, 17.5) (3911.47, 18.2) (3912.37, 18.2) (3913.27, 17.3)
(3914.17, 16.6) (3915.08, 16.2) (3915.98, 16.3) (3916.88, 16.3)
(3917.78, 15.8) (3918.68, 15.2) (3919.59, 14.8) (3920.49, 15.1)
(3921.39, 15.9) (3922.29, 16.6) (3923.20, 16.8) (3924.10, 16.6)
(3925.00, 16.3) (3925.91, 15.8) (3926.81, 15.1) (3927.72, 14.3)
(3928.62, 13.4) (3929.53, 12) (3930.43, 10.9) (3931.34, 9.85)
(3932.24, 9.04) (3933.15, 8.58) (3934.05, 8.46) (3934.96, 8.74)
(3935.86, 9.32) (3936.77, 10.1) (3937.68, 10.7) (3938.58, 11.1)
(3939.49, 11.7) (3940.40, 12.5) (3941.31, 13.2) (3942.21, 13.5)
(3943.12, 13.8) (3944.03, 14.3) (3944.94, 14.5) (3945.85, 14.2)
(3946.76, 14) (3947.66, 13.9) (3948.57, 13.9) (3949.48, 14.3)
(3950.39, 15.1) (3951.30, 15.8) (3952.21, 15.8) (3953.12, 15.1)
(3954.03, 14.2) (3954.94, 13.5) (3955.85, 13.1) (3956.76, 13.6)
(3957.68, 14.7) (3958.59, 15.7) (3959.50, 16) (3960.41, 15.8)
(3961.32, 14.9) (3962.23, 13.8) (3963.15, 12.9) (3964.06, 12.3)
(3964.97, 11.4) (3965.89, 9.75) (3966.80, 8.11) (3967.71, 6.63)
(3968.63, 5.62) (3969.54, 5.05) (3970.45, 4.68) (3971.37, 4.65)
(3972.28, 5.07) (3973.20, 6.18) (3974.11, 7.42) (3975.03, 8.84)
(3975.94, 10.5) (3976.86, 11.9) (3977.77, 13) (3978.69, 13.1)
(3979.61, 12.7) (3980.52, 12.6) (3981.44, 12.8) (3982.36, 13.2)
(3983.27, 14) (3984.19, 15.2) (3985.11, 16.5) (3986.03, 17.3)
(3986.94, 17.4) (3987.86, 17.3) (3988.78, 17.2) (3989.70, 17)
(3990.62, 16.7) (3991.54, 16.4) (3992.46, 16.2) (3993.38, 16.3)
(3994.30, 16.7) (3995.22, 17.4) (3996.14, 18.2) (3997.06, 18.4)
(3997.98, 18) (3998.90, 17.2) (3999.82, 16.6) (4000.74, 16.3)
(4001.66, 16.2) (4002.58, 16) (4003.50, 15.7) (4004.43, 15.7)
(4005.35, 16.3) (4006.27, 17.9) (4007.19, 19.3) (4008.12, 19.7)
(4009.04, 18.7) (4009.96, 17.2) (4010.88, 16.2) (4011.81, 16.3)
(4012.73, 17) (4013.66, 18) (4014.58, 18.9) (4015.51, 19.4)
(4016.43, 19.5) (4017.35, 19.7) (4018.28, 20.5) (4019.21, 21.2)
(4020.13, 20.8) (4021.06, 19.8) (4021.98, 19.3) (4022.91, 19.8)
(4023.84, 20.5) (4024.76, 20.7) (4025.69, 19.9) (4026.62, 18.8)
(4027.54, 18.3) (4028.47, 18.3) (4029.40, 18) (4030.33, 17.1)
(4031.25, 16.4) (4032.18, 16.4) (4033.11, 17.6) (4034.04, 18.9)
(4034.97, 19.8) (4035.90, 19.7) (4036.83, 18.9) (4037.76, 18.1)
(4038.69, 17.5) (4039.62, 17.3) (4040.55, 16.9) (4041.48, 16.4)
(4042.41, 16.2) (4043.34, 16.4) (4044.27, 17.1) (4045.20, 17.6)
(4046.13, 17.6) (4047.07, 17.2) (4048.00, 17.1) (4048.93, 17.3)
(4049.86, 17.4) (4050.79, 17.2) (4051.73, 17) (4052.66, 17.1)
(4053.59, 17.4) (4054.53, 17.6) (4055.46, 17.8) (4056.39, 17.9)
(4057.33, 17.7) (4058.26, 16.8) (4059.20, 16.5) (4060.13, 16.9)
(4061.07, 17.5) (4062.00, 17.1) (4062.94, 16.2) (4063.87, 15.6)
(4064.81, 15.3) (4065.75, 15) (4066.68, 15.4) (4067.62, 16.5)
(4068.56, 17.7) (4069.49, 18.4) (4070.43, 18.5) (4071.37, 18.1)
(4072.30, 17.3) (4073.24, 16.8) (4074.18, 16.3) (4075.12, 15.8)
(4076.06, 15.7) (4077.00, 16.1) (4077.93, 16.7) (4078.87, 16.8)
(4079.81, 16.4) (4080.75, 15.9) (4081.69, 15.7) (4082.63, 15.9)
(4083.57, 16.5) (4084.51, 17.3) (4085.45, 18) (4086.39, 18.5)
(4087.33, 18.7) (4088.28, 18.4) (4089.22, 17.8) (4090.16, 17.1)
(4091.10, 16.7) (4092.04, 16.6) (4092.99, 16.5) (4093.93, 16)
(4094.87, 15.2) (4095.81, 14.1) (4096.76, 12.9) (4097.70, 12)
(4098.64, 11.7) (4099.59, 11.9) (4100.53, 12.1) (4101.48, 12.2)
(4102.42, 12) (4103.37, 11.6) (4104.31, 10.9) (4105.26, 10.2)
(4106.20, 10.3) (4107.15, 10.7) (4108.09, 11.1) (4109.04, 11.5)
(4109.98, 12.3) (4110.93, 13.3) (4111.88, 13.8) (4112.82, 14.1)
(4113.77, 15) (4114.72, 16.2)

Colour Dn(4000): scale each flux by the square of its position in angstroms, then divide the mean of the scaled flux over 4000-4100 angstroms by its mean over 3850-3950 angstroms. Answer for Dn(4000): 1.38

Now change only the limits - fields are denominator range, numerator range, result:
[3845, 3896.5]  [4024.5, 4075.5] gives 1.46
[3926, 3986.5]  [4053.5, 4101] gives 1.44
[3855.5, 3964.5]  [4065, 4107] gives 1.23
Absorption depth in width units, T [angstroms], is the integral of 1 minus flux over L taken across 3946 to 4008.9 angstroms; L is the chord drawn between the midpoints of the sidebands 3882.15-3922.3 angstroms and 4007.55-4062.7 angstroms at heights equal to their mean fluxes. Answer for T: 8.3 angstroms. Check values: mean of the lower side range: 13.3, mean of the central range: 13.9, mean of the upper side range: 18.1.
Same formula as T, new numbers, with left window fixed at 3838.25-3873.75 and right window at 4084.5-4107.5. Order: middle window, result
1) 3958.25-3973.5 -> 4.5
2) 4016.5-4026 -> -4.1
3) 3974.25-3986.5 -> 0.8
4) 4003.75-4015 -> -2.8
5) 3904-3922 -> -2.4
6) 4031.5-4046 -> -3.5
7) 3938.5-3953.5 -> -0.1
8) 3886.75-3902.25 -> 3.6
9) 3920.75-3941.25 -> 2.1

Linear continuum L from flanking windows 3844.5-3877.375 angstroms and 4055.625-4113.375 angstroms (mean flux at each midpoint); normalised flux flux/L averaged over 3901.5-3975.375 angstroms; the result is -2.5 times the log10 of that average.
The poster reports 0.12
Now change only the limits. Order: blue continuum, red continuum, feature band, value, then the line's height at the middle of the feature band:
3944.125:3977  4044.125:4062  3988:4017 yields -0.21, 14.3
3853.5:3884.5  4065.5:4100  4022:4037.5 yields -0.18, 15.8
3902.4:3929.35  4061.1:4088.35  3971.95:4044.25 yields -0.03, 16.3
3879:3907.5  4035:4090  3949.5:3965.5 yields -0.04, 13.8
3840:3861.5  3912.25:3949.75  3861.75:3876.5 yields -0.13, 13.3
